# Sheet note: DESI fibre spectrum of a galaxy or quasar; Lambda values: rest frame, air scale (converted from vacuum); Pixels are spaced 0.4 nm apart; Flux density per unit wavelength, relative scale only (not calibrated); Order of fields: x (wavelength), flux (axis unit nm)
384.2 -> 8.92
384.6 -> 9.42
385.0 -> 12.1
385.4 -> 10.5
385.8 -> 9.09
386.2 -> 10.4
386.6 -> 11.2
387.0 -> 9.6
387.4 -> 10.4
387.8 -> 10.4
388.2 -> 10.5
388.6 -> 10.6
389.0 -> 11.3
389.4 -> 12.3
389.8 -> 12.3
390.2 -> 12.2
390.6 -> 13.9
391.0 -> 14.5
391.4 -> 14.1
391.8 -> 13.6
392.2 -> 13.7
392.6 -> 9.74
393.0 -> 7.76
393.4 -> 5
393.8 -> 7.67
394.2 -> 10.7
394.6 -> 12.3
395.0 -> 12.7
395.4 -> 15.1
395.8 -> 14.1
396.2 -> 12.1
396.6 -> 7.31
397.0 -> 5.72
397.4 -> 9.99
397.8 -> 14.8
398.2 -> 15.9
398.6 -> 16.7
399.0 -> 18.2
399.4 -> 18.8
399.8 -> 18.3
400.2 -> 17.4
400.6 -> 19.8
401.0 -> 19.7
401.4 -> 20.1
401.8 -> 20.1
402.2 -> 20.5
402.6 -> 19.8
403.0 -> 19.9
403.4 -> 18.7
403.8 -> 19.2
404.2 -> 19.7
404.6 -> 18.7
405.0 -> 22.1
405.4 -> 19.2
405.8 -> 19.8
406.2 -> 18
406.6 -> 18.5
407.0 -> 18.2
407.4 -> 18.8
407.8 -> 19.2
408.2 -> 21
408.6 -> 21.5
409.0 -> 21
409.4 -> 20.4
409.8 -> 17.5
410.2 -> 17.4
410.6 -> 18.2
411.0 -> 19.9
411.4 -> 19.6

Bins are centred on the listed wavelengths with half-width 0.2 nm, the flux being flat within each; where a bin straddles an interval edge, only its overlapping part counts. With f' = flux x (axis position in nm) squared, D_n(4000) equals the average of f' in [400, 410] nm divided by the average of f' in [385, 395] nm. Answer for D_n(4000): 1.91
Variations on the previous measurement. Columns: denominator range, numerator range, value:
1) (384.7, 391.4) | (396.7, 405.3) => 1.66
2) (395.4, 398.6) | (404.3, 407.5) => 1.67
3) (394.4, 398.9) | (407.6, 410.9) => 1.66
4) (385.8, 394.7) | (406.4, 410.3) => 1.92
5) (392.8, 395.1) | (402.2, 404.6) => 2.22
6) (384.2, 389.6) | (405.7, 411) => 2.03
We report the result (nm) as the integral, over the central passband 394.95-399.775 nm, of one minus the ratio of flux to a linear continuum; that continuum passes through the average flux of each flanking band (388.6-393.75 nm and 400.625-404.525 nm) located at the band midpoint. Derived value 0.724 nm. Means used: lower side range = 11.5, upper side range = 19.7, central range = 13.7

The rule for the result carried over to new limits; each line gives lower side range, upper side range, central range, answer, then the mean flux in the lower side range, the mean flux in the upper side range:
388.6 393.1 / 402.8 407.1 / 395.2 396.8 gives 0.29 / 12.3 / 19.3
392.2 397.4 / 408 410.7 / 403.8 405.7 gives -0.37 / 10.2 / 19.6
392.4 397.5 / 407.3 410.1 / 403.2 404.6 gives -0.23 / 10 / 19.9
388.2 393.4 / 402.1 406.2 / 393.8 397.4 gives 0.88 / 11.8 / 19.7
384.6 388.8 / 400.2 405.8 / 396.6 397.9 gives 0.56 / 10.4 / 19.7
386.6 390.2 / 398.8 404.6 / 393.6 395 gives 0.39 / 11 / 19.3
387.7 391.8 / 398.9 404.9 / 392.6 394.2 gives 0.75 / 12.3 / 19.3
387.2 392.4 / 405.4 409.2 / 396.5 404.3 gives -0.14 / 12.3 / 19.5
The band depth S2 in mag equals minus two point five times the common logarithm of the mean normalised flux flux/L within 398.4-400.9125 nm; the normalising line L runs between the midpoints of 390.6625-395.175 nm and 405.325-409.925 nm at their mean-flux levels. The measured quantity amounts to -0.22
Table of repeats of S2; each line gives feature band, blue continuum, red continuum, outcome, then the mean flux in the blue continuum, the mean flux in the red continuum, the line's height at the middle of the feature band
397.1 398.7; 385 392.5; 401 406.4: 0.21 mag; 11.7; 19.7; 16.6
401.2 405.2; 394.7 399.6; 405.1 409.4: -0.16 mag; 13.4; 19.6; 17.1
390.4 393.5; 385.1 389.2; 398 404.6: 0.12 mag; 10.4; 18.9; 13.3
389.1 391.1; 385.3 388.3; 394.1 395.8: -0.14 mag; 10.2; 13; 11.4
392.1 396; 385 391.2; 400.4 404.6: 0.35 mag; 11.3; 19.7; 14.8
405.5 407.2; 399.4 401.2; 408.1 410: 0.06 mag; 18.8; 20.2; 19.8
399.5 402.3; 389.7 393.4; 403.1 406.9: -0.13 mag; 12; 19.3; 17.1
